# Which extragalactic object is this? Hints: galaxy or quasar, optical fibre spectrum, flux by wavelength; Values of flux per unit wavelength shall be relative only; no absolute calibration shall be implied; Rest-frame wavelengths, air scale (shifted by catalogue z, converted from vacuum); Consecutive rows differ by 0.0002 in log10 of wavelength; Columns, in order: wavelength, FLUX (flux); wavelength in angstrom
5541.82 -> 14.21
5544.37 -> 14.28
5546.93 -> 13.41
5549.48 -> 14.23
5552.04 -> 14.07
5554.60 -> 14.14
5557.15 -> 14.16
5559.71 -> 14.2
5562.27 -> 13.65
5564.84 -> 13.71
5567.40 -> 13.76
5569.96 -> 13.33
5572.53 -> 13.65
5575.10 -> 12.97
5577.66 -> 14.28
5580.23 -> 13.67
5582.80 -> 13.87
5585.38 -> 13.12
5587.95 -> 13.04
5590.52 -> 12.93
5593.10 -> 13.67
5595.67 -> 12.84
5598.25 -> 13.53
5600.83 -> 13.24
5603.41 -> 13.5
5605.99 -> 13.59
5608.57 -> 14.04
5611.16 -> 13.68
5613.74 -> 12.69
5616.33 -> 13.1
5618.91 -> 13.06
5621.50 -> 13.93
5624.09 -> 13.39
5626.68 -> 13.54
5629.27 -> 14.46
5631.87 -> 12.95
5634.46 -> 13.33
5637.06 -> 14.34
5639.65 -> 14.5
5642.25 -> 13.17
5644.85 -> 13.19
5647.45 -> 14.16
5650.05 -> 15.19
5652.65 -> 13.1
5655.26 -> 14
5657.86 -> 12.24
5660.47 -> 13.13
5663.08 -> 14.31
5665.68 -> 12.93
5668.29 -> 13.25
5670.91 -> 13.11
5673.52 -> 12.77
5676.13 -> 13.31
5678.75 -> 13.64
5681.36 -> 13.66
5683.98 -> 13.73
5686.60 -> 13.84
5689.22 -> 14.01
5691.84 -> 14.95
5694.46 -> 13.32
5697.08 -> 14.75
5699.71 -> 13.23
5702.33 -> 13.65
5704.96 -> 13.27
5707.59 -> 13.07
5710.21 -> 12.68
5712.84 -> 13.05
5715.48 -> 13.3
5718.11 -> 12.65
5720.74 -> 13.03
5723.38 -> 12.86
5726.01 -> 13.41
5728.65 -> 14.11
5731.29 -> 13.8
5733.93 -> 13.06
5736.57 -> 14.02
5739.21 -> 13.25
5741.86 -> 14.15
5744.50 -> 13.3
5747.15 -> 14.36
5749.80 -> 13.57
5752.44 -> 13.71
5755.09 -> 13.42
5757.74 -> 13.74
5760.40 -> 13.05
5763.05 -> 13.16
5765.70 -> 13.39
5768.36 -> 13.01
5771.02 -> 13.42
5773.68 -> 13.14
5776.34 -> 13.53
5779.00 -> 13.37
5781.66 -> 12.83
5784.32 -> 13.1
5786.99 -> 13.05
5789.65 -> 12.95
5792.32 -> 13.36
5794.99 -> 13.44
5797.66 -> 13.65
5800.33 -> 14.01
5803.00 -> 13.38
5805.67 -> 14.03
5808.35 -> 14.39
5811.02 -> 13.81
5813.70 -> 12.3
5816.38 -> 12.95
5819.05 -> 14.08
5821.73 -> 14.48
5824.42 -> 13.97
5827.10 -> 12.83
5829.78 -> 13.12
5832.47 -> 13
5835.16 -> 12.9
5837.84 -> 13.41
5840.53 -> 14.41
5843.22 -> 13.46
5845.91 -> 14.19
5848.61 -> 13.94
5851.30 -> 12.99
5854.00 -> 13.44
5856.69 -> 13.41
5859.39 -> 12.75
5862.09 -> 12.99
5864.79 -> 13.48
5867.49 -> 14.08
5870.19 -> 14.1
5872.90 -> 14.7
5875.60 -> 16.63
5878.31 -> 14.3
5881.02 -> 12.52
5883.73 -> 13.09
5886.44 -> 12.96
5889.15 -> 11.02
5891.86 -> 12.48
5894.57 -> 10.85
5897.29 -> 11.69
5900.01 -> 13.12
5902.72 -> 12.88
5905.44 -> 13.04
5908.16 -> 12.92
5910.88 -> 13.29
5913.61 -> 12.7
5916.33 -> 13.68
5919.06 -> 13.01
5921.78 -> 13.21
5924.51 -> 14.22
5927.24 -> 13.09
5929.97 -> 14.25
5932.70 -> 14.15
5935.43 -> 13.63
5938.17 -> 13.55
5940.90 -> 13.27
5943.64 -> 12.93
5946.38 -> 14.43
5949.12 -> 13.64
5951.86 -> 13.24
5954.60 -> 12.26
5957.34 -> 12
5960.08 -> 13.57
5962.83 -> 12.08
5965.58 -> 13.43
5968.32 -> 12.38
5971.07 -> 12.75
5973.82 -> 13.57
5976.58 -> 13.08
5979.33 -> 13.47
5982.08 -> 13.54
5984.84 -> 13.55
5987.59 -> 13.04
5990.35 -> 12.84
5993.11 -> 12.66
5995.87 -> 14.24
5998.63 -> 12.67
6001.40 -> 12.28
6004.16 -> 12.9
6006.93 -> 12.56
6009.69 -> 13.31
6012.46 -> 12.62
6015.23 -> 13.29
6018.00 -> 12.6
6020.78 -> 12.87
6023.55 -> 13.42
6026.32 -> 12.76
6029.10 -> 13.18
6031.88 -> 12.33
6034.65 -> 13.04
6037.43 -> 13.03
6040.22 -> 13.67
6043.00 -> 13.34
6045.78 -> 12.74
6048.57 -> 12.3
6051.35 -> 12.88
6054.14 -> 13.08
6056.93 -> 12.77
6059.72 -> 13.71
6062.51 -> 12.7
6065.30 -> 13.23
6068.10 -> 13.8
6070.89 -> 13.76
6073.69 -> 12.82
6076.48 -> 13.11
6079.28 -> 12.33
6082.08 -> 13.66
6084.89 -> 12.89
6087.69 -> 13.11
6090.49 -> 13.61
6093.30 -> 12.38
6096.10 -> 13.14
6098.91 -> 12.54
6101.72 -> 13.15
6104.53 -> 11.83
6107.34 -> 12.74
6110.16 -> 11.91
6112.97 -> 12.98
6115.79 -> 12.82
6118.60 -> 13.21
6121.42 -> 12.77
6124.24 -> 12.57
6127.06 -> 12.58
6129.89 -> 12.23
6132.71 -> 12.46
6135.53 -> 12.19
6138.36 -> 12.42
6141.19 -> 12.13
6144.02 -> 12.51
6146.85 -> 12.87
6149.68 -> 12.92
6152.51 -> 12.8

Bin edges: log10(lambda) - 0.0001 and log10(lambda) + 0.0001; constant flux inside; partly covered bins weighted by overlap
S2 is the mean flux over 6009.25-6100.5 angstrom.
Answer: 13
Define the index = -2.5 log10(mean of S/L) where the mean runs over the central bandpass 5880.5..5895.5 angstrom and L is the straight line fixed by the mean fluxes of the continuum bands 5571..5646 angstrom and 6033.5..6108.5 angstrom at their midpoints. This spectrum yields 0.09 mag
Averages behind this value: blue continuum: 13.5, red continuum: 13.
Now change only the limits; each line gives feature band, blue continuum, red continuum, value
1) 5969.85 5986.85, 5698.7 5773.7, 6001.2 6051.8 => -0.027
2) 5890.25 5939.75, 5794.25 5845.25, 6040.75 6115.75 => 0.020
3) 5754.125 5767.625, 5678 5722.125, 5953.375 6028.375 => 0.006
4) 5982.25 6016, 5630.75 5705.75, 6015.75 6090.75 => 0.011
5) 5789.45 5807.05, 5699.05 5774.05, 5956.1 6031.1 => -0.024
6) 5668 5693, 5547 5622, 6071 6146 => -0.018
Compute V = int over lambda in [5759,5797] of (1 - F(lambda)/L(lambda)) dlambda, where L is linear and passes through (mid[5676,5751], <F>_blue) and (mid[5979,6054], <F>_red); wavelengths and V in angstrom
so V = 0.6 angstrom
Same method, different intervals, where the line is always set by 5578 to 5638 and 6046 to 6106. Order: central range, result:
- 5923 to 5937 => -0.8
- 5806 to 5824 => -0.6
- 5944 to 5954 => -0.3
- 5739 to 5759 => -0.6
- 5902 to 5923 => 0.1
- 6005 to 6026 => 0.2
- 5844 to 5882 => -1.8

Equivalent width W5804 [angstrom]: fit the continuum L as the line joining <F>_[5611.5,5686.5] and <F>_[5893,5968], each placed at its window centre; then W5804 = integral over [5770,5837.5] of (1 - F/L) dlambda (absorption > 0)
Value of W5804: -0.6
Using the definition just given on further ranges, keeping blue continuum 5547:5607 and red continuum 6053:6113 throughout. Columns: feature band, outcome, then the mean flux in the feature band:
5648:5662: -0.1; 13.6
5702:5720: 0.5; 13.1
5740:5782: -0.3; 13.5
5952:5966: 0.5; 12.7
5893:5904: 0.9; 12.1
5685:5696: -0.5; 14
